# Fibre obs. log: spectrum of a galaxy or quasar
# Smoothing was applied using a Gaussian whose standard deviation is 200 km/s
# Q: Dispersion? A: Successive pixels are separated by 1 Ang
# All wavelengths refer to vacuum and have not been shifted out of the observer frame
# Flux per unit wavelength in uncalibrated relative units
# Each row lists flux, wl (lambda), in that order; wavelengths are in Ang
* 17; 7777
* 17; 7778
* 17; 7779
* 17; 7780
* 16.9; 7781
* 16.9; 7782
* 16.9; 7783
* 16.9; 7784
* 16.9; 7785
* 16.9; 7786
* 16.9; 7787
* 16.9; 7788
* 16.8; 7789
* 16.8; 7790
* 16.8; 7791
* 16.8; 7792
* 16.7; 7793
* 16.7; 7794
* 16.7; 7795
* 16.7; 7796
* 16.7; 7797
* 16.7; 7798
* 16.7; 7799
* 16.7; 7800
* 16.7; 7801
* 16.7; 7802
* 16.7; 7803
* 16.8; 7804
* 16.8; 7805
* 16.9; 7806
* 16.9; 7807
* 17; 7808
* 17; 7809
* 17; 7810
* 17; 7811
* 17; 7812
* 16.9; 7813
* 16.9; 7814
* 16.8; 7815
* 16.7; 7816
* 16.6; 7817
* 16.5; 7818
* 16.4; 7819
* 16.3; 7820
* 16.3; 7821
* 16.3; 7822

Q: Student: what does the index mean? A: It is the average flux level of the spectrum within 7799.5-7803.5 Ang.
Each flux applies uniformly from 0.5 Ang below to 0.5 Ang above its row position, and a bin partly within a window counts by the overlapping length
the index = 16.7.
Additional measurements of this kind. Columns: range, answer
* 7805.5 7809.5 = 16.9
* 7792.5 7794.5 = 16.7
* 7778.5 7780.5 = 17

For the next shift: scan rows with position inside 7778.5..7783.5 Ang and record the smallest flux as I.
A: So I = 16.9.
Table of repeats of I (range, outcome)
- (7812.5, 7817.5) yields 16.6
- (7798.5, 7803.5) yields 16.7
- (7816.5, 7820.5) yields 16.3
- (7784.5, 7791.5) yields 16.8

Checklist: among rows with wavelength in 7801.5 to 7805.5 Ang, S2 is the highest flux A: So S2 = 16.8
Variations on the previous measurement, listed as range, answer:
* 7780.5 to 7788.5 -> 16.9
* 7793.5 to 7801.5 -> 16.7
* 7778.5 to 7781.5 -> 17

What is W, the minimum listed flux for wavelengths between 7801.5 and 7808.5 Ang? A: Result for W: 16.7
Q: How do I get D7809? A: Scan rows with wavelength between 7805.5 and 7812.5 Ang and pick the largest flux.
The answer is 17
